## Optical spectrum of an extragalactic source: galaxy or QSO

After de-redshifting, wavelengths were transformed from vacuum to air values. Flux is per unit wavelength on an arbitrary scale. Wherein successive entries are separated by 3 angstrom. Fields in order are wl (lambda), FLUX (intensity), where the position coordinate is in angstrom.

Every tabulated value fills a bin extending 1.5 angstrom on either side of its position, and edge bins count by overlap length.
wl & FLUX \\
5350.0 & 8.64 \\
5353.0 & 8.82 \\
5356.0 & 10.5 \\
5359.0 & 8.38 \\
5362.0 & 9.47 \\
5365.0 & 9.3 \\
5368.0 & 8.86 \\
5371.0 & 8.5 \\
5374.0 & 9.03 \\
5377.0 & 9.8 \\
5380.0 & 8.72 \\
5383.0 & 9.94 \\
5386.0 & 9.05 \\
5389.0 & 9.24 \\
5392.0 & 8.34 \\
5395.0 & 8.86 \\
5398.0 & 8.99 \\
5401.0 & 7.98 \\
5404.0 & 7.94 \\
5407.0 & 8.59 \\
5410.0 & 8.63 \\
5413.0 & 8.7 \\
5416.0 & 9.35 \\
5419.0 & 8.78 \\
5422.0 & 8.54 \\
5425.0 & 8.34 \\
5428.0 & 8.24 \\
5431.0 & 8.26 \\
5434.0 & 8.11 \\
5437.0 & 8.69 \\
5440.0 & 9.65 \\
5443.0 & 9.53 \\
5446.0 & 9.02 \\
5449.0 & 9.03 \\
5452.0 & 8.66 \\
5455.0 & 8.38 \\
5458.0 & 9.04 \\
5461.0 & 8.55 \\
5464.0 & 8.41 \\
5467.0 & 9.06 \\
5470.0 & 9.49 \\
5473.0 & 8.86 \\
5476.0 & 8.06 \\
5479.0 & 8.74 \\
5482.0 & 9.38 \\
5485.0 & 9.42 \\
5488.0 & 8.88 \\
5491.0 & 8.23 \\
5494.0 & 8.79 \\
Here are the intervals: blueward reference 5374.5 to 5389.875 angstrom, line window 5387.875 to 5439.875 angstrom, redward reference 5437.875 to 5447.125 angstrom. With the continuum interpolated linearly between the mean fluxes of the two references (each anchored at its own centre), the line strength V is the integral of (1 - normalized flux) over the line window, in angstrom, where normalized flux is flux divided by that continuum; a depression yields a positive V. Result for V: 4.2 angstrom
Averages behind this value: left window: 9.33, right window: 9.37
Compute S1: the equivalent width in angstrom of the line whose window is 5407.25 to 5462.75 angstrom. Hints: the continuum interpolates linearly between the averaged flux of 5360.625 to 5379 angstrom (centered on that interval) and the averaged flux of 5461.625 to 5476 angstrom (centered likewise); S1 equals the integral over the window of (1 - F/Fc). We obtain 1.2 angstrom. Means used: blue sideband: 9.15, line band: 8.74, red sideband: 8.84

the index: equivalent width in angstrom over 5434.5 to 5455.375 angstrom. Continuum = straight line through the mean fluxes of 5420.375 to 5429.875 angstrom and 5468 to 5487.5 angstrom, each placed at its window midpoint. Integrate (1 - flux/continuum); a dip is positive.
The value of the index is -0.9 angstrom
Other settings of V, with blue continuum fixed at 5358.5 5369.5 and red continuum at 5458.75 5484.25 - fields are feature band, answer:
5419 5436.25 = 1.1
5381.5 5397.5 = -0.1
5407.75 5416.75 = 0.1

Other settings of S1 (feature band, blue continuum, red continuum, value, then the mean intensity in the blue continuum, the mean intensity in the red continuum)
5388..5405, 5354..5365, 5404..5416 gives 0.56 angstrom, 9.4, 8.64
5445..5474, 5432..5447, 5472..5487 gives 0.28 angstrom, 8.97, 8.89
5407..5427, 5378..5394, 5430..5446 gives 0.58 angstrom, 9.08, 8.88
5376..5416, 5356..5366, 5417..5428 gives 0.08 angstrom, 9.26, 8.55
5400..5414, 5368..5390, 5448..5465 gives 0.96 angstrom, 9.16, 8.68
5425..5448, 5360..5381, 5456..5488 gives 0.51 angstrom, 9.09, 8.89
